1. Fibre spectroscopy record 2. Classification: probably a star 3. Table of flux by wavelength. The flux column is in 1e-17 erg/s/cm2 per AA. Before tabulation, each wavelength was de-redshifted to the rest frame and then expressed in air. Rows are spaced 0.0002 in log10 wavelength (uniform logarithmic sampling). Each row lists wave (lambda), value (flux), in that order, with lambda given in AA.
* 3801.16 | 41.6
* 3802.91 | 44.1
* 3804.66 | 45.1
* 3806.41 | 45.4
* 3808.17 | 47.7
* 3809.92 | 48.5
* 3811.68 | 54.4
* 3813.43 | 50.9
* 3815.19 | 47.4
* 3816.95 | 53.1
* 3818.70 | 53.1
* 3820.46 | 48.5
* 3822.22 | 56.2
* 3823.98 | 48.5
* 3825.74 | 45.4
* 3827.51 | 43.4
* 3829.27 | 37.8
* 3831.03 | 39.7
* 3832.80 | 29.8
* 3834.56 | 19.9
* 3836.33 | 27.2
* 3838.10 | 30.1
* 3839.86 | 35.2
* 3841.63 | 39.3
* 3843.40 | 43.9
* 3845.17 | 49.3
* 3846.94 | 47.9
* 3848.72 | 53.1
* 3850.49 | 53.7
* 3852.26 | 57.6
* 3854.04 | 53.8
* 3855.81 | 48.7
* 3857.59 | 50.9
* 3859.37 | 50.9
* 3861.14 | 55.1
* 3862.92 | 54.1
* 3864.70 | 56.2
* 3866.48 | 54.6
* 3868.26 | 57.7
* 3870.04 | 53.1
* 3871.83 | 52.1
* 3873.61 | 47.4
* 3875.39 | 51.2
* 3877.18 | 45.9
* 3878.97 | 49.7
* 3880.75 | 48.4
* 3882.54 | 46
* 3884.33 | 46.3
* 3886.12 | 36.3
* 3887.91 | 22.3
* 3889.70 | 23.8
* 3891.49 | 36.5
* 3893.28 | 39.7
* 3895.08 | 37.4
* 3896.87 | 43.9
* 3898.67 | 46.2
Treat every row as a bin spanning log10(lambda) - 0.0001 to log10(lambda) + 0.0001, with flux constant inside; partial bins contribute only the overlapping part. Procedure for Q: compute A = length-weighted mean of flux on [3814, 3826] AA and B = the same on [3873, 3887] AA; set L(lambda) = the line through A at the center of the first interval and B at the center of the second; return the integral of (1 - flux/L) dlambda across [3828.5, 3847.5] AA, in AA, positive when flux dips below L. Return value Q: 5.1 AA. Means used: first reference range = 50.6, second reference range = 46.4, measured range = 36.2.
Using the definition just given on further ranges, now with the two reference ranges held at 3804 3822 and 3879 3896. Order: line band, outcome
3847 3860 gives -2.7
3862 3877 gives -4.4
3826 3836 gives 2.7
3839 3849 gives 0.1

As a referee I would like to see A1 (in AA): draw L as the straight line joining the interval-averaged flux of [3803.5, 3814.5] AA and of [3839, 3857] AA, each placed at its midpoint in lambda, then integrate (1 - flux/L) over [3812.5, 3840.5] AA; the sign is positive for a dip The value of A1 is 3.89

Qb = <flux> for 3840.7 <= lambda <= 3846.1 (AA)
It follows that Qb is 44.1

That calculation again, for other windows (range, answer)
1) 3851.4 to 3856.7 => 53.3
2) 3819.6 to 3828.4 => 48.4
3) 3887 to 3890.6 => 23.1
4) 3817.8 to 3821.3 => 50.9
